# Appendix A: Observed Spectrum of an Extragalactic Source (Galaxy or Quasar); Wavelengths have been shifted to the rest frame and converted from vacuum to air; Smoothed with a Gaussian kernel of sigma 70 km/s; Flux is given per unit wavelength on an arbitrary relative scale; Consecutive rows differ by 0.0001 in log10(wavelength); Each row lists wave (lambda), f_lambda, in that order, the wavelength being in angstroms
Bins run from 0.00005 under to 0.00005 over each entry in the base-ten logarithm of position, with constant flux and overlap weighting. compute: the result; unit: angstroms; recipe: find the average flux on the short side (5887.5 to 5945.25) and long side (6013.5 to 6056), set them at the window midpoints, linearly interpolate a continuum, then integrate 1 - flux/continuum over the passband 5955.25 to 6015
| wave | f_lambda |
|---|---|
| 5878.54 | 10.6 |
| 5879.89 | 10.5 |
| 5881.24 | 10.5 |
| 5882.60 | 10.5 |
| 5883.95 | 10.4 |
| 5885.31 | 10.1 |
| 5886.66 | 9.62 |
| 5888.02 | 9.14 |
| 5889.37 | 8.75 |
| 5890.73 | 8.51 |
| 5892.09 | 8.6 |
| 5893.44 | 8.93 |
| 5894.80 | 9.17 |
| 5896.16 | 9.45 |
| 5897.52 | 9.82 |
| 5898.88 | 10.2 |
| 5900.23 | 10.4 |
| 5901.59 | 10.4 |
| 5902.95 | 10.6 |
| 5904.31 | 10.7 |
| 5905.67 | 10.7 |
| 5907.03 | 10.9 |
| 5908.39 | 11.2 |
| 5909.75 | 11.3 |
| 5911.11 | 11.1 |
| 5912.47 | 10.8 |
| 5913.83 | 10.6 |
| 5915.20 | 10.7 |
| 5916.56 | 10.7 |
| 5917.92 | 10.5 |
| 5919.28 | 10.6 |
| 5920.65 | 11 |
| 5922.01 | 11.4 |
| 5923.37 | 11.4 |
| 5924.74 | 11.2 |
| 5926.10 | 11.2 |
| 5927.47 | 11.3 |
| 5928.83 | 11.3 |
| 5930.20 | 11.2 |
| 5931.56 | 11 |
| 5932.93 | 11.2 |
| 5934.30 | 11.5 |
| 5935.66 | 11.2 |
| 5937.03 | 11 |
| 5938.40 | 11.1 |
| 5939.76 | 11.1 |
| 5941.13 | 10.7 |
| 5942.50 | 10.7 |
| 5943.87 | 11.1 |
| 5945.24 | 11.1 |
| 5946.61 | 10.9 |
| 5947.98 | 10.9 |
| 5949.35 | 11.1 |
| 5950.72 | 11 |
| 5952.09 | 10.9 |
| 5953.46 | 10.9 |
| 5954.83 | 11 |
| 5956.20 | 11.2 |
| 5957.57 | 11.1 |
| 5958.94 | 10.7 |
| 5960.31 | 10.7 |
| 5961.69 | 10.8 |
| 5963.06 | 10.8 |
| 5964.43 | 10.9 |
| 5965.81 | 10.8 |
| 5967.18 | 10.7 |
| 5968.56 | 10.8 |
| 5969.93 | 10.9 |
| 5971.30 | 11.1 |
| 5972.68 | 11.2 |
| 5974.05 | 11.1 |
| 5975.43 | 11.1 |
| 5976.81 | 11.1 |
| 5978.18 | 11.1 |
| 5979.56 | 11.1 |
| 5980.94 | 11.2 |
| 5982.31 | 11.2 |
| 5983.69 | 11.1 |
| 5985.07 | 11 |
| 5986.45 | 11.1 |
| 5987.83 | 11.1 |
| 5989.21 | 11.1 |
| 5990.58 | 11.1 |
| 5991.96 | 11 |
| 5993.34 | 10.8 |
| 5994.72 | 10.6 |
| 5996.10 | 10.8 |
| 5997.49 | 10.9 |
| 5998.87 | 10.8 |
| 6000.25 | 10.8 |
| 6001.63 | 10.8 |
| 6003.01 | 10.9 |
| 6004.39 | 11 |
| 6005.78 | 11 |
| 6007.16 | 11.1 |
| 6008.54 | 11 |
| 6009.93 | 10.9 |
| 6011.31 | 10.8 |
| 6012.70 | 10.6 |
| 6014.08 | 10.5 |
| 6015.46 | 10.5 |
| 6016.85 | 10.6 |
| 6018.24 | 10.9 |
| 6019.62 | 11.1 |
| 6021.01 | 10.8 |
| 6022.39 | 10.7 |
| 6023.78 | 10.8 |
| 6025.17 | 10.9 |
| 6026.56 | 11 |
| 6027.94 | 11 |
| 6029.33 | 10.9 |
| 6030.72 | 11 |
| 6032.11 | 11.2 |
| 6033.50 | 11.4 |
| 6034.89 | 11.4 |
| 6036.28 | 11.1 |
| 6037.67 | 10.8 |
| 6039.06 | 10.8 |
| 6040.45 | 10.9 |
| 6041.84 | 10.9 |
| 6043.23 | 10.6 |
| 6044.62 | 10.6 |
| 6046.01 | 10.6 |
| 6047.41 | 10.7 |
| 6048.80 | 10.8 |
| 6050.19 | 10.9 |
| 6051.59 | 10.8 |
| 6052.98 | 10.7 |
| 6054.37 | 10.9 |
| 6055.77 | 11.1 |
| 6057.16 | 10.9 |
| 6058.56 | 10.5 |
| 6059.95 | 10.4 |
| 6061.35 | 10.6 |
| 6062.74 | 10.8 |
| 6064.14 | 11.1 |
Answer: -1.04 angstroms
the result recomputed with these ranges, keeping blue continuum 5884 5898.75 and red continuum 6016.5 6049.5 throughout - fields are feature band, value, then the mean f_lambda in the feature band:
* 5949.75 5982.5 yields -2.7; 11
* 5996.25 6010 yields -0.5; 10.9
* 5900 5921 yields -2.8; 10.8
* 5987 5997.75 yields -0.5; 10.9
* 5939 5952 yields -1.4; 11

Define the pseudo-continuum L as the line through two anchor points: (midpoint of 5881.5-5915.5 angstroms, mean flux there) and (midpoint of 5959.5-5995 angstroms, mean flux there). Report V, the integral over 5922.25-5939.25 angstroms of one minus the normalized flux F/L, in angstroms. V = -1.2 angstroms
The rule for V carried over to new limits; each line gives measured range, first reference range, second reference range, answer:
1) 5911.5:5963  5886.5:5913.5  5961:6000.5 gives -2.6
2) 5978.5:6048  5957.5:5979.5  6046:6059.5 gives -0.4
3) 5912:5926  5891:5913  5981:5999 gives -0.7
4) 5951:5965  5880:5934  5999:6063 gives -0.4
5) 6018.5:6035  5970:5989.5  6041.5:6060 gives -0.2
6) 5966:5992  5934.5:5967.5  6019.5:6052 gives -0.3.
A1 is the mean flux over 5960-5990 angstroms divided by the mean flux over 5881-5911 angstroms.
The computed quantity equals 1.10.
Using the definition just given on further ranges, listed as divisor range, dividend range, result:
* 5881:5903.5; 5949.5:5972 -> 1.12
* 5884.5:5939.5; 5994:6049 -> 1.03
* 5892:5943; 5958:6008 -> 1.02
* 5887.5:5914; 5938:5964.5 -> 1.09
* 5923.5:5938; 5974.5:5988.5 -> 0.99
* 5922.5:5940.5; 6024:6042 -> 0.98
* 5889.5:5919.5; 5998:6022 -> 1.06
